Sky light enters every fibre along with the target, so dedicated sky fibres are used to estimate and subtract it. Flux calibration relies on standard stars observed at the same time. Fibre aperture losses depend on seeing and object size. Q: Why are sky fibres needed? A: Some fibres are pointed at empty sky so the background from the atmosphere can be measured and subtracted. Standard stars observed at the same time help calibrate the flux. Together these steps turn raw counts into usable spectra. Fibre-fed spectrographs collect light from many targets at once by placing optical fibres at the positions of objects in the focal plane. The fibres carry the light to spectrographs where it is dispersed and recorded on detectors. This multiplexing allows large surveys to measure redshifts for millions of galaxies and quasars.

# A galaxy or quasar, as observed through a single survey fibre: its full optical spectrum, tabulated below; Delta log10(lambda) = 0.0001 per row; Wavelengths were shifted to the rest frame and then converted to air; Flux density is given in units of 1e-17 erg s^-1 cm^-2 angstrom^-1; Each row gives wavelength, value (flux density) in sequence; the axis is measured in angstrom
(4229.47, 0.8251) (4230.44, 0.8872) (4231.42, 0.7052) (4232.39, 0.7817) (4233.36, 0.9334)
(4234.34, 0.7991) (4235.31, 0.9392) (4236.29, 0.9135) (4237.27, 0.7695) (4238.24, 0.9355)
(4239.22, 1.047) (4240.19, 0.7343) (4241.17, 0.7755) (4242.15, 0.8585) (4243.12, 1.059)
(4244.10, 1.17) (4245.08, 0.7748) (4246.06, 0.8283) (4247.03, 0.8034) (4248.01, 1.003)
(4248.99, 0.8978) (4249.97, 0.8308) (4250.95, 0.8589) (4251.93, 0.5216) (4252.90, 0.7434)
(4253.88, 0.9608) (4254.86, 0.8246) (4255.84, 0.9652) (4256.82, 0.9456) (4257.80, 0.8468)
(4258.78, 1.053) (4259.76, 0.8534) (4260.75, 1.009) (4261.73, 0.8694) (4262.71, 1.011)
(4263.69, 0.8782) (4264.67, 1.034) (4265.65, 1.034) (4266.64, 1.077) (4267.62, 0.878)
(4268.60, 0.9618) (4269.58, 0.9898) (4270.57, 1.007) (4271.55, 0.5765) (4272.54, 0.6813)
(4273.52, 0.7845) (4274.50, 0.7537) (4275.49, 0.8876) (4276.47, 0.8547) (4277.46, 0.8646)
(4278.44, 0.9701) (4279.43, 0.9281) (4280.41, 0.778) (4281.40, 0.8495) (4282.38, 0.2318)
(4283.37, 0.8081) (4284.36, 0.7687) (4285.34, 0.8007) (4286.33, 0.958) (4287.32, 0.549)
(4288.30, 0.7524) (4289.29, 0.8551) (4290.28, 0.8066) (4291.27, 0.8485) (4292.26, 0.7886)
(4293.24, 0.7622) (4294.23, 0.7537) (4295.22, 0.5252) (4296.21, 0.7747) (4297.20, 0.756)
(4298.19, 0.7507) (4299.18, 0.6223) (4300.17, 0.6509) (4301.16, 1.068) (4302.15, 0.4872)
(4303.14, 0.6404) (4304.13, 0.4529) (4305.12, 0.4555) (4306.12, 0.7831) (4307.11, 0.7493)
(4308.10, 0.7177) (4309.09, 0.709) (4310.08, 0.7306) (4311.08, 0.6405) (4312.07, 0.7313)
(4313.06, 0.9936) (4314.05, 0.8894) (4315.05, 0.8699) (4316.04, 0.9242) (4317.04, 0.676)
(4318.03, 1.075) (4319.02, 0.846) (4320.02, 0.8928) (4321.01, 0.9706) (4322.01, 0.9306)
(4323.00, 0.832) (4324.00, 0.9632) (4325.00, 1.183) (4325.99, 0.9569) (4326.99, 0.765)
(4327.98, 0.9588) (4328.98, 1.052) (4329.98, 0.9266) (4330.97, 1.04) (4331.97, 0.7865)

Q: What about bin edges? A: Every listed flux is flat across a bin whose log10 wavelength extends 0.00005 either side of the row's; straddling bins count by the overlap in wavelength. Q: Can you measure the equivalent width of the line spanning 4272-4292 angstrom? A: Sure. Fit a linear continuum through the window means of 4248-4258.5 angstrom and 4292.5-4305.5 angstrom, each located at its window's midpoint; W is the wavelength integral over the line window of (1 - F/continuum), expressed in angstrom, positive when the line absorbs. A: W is -1.3 angstrom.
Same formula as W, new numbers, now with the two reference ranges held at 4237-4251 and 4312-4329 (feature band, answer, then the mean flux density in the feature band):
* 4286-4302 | 2.7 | 0.756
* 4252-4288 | 1.8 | 0.856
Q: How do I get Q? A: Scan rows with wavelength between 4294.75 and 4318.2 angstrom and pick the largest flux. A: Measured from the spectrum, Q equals 1.075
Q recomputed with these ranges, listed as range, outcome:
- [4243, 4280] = 1.17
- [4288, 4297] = 0.8551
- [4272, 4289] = 0.9701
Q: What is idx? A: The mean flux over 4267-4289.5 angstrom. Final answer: 0.805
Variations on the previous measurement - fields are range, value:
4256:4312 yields 0.796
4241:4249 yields 0.914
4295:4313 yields 0.69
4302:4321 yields 0.761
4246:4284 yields 0.863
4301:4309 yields 0.655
